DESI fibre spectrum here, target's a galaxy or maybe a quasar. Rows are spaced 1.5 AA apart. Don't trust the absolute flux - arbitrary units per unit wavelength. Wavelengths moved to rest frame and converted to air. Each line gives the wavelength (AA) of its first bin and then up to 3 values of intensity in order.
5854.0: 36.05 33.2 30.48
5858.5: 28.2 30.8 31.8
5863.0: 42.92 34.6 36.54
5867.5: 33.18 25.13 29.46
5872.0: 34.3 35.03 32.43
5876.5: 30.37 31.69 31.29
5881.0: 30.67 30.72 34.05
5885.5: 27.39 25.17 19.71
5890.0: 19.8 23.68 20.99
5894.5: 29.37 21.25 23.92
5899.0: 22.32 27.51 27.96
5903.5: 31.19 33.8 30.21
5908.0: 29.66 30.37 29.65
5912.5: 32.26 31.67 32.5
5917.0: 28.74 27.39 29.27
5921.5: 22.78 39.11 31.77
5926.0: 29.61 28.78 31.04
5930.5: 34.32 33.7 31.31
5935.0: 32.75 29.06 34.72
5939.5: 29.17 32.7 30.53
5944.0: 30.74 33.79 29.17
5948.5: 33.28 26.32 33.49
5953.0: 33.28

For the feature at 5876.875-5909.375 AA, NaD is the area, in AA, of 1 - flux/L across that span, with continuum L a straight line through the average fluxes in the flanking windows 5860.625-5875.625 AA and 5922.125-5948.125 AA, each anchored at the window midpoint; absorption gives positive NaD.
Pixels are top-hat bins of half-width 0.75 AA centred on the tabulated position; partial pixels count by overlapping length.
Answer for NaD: 5.5 AA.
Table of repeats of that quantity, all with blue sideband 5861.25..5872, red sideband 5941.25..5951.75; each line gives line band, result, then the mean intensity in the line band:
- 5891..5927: 3.91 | 28.7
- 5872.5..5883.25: 0.44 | 31.8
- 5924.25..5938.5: -0.08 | 31.7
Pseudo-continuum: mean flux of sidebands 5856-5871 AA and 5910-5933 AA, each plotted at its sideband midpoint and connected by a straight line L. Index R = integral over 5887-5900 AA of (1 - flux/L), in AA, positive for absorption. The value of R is 3.6 AA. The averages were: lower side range 32.4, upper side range 30.8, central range 22.9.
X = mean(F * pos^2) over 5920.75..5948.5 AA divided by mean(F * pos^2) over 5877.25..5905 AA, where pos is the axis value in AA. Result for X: 1.2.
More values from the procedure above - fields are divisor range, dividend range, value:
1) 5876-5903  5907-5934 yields 1.17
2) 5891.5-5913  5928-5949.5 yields 1.16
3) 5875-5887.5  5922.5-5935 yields 1.08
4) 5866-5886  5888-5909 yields 0.83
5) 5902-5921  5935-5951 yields 1.03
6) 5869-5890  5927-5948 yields 1.09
